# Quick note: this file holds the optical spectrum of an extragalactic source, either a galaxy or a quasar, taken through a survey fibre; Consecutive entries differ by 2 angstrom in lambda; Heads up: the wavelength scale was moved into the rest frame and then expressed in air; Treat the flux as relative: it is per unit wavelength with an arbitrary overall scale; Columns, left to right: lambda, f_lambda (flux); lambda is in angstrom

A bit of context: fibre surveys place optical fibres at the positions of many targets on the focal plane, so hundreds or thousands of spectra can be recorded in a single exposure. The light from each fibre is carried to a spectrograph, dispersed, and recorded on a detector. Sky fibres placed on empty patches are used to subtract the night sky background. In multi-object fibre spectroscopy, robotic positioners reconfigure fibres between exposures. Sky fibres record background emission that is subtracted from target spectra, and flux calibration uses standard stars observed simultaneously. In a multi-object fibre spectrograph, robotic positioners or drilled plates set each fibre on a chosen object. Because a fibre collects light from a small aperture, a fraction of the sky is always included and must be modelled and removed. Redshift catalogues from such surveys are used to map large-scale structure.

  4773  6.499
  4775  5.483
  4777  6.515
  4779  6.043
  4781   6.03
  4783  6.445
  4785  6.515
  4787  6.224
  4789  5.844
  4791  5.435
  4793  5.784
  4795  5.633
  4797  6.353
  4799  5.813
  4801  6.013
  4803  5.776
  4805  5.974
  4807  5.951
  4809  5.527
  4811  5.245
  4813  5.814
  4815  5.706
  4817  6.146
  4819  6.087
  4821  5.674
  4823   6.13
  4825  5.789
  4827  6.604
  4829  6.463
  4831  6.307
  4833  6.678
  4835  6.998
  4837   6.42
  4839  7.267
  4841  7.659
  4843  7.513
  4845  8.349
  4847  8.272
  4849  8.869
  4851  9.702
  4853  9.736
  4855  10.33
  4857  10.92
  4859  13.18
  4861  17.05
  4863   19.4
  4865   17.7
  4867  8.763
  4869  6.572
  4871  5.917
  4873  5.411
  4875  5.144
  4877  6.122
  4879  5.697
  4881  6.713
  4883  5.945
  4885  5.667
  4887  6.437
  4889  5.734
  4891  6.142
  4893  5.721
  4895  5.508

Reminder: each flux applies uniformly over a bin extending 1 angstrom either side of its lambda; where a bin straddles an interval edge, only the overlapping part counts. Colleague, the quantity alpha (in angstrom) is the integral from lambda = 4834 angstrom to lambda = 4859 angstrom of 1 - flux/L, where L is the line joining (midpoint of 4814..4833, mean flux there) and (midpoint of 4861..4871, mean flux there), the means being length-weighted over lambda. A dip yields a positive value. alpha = 2.8 angstrom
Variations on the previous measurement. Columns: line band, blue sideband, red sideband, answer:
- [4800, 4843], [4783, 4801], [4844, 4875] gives 9.2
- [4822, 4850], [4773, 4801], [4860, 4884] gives 2.8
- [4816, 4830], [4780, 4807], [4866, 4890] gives -0.2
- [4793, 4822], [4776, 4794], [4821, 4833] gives 1.6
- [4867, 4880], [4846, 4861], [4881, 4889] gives 2.9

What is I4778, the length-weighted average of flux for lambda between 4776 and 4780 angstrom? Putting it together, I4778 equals 6.28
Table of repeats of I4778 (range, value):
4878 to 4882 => 6.21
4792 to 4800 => 5.9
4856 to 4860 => 12.1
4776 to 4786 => 6.31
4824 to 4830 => 6.29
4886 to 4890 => 6.09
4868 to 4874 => 5.97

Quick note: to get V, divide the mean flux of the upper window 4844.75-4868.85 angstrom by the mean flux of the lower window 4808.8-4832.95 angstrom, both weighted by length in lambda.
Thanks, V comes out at 2.0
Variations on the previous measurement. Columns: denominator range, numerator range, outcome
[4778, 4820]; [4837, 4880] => 1.59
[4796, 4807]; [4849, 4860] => 1.77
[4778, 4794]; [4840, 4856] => 1.46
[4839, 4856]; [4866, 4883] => 0.72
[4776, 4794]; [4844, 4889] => 1.49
